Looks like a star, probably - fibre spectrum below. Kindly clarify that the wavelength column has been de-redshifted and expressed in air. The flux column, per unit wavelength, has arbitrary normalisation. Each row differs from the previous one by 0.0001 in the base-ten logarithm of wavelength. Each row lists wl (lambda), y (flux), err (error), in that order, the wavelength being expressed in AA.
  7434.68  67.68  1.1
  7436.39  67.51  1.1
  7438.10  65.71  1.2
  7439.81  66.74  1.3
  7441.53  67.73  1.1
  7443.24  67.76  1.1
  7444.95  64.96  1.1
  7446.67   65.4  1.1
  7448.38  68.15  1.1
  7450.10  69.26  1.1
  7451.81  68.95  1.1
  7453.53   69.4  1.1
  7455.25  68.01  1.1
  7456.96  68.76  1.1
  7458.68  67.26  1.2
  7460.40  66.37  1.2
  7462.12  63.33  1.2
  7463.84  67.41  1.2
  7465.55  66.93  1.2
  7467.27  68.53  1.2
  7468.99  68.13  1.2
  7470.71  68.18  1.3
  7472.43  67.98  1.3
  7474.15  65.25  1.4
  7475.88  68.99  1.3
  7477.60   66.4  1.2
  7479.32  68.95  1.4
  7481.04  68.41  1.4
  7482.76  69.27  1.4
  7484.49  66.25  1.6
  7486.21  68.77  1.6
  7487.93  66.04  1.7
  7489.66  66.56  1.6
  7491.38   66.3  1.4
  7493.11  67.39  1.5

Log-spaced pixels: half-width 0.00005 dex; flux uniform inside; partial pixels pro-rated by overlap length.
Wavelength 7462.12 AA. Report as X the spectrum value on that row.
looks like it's 63.33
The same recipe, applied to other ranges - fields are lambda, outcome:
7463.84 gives 67.41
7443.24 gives 67.76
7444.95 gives 64.96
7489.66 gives 66.56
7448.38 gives 68.15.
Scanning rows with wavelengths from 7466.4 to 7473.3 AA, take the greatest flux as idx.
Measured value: 68.53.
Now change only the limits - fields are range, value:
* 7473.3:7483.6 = 69.27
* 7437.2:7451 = 69.26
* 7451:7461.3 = 69.4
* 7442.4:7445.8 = 67.76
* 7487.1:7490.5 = 66.56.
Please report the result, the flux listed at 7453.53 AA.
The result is 69.4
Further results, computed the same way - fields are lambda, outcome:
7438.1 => 65.71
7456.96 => 68.76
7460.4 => 66.37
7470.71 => 68.18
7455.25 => 68.01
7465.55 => 66.93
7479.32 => 68.95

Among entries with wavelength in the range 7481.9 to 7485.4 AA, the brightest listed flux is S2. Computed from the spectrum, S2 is 69.27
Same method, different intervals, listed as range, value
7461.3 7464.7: 67.41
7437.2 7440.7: 66.74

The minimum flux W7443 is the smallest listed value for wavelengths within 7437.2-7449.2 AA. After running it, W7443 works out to 64.96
